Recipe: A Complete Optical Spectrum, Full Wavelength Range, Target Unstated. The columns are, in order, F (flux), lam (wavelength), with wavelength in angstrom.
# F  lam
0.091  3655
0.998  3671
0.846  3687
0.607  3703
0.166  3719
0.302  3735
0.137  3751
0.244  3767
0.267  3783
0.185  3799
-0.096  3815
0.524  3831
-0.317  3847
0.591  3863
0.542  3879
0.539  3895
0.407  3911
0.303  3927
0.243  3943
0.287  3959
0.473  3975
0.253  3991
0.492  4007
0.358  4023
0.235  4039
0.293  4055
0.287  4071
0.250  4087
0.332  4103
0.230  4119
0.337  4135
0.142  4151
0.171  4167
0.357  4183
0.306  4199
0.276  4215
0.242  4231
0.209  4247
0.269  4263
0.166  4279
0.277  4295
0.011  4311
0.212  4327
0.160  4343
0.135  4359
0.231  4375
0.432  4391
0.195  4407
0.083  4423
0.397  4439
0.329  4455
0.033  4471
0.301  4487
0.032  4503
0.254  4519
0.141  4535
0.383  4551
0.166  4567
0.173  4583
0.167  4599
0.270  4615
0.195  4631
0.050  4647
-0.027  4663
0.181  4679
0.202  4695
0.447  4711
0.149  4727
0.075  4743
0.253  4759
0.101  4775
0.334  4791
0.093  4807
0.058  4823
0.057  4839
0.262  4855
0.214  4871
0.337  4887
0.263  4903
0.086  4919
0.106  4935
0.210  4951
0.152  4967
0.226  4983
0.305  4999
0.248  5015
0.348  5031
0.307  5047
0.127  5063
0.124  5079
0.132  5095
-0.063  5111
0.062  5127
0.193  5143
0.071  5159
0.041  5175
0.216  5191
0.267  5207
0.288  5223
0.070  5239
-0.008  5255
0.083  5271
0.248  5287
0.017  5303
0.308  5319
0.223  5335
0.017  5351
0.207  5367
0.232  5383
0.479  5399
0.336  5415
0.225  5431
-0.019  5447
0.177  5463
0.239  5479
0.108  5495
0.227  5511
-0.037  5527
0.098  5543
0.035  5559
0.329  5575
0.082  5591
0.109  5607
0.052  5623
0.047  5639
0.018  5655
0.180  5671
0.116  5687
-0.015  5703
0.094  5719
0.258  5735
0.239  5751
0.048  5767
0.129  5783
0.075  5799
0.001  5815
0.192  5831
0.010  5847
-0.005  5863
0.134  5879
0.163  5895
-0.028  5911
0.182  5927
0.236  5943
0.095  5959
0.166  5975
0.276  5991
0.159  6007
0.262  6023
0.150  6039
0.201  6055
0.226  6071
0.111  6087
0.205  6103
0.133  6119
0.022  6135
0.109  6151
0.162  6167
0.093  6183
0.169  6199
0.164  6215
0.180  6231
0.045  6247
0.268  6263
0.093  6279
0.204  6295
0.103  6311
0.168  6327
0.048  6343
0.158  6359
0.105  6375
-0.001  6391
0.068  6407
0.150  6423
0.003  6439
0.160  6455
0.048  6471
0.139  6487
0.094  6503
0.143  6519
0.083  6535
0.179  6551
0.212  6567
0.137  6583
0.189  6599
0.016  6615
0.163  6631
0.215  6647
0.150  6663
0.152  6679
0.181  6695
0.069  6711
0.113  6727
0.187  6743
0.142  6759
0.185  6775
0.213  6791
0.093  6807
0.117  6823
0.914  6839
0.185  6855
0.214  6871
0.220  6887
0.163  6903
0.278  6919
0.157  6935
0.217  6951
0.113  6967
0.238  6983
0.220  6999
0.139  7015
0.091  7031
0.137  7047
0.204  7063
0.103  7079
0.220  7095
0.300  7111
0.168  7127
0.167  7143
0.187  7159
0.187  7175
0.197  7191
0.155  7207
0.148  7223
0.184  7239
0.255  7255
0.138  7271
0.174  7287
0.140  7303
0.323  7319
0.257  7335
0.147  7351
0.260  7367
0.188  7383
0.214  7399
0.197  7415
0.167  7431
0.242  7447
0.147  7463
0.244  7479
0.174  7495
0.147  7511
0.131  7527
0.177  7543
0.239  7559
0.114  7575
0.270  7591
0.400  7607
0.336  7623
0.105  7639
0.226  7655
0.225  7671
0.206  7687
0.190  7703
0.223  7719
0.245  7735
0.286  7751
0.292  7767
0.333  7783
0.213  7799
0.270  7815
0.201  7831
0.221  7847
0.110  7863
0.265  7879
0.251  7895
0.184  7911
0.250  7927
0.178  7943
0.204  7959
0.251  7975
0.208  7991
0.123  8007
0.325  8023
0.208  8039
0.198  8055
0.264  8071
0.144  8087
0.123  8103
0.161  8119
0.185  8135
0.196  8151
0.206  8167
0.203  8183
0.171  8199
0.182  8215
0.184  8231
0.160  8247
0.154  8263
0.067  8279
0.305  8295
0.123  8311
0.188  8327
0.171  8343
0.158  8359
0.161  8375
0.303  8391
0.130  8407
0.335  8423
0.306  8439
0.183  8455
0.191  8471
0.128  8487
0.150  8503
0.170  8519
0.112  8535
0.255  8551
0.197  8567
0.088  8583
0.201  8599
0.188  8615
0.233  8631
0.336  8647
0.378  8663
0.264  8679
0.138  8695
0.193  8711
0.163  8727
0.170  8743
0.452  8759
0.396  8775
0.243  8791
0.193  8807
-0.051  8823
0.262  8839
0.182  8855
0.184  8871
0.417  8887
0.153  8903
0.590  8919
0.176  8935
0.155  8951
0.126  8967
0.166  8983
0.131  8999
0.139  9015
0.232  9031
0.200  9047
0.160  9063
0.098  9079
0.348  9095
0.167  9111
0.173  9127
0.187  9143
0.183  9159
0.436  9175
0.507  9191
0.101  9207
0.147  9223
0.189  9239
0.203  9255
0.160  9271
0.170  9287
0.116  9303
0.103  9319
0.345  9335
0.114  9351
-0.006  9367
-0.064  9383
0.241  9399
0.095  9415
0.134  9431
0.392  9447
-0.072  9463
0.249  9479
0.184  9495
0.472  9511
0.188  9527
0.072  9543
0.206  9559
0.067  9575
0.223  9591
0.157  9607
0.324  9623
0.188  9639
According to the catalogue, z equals 0.834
